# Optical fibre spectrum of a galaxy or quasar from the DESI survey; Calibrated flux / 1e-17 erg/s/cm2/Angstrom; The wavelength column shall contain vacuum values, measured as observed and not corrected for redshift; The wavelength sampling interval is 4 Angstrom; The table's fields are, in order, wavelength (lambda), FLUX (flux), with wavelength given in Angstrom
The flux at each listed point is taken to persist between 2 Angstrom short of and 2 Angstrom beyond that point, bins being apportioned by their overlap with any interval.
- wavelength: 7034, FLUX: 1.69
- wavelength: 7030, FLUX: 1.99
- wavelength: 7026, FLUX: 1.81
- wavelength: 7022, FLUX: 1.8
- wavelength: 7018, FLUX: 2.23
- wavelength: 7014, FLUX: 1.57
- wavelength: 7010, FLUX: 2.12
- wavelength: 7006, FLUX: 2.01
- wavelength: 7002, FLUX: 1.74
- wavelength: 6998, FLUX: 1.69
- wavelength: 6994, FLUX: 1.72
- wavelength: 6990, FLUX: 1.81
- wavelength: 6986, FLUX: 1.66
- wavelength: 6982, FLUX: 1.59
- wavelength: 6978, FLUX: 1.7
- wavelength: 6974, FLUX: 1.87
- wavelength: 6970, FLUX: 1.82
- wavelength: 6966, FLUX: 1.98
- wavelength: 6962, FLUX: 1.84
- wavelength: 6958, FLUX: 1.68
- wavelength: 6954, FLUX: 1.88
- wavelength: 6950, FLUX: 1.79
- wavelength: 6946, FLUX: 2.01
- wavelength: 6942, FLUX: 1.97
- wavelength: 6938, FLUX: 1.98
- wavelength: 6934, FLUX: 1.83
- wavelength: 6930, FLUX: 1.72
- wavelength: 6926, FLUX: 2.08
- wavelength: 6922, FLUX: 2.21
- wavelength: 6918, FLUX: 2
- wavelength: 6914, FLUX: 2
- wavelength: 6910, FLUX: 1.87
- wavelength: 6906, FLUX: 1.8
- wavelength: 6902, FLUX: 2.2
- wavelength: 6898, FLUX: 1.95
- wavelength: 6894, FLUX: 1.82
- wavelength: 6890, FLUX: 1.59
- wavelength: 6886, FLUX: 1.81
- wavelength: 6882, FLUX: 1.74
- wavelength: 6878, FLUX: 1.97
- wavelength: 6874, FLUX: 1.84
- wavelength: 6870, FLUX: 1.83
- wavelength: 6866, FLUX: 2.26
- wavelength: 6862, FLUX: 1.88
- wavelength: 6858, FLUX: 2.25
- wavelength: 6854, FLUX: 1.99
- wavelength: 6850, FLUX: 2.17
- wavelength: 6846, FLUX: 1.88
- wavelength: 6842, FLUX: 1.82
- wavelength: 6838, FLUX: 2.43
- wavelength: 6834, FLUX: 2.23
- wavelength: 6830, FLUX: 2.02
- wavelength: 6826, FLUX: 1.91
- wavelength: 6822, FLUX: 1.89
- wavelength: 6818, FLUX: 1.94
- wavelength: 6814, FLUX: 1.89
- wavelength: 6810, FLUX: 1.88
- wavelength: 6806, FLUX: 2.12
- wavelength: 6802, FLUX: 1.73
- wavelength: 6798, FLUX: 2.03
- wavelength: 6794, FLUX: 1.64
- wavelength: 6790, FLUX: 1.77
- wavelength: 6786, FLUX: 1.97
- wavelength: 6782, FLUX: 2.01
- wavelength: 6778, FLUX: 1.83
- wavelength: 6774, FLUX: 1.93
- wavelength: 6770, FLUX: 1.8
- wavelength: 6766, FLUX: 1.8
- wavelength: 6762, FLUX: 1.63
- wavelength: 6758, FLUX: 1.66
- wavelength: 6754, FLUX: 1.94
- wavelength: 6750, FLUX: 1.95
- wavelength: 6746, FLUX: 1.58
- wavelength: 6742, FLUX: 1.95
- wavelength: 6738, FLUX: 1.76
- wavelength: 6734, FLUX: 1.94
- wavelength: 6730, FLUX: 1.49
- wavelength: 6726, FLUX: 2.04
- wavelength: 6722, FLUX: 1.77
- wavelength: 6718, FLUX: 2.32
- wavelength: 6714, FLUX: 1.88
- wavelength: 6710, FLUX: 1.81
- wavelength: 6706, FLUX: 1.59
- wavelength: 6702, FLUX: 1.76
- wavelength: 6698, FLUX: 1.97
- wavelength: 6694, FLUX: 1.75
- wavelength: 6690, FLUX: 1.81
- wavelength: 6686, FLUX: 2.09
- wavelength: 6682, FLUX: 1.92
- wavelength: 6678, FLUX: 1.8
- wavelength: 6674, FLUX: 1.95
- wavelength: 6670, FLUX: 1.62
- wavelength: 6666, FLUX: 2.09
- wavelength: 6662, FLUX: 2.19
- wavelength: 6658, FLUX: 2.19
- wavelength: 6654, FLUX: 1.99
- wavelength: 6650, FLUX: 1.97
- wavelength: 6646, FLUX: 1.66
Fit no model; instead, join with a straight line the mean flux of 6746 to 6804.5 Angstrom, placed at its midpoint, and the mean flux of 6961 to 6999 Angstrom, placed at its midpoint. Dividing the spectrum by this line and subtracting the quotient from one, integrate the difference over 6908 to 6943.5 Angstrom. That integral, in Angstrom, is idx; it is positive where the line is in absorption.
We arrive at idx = -3.5 Angstrom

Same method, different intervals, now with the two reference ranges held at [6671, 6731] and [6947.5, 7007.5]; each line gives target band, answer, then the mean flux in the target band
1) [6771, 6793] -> -0.5 Angstrom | 1.89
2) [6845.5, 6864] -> -2.3 Angstrom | 2.05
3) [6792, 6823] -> -0.9 Angstrom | 1.89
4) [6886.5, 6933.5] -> -3.1 Angstrom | 1.92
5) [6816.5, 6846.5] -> -3.2 Angstrom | 2.02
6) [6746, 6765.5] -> 0.8 Angstrom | 1.77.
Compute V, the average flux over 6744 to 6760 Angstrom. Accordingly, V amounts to 1.78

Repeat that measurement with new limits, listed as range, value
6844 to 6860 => 2.07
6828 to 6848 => 2.08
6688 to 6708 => 1.78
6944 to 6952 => 1.9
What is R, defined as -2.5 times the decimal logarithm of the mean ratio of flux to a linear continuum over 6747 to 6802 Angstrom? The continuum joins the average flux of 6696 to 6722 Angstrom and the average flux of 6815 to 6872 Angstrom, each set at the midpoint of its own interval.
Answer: 0.07 mag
